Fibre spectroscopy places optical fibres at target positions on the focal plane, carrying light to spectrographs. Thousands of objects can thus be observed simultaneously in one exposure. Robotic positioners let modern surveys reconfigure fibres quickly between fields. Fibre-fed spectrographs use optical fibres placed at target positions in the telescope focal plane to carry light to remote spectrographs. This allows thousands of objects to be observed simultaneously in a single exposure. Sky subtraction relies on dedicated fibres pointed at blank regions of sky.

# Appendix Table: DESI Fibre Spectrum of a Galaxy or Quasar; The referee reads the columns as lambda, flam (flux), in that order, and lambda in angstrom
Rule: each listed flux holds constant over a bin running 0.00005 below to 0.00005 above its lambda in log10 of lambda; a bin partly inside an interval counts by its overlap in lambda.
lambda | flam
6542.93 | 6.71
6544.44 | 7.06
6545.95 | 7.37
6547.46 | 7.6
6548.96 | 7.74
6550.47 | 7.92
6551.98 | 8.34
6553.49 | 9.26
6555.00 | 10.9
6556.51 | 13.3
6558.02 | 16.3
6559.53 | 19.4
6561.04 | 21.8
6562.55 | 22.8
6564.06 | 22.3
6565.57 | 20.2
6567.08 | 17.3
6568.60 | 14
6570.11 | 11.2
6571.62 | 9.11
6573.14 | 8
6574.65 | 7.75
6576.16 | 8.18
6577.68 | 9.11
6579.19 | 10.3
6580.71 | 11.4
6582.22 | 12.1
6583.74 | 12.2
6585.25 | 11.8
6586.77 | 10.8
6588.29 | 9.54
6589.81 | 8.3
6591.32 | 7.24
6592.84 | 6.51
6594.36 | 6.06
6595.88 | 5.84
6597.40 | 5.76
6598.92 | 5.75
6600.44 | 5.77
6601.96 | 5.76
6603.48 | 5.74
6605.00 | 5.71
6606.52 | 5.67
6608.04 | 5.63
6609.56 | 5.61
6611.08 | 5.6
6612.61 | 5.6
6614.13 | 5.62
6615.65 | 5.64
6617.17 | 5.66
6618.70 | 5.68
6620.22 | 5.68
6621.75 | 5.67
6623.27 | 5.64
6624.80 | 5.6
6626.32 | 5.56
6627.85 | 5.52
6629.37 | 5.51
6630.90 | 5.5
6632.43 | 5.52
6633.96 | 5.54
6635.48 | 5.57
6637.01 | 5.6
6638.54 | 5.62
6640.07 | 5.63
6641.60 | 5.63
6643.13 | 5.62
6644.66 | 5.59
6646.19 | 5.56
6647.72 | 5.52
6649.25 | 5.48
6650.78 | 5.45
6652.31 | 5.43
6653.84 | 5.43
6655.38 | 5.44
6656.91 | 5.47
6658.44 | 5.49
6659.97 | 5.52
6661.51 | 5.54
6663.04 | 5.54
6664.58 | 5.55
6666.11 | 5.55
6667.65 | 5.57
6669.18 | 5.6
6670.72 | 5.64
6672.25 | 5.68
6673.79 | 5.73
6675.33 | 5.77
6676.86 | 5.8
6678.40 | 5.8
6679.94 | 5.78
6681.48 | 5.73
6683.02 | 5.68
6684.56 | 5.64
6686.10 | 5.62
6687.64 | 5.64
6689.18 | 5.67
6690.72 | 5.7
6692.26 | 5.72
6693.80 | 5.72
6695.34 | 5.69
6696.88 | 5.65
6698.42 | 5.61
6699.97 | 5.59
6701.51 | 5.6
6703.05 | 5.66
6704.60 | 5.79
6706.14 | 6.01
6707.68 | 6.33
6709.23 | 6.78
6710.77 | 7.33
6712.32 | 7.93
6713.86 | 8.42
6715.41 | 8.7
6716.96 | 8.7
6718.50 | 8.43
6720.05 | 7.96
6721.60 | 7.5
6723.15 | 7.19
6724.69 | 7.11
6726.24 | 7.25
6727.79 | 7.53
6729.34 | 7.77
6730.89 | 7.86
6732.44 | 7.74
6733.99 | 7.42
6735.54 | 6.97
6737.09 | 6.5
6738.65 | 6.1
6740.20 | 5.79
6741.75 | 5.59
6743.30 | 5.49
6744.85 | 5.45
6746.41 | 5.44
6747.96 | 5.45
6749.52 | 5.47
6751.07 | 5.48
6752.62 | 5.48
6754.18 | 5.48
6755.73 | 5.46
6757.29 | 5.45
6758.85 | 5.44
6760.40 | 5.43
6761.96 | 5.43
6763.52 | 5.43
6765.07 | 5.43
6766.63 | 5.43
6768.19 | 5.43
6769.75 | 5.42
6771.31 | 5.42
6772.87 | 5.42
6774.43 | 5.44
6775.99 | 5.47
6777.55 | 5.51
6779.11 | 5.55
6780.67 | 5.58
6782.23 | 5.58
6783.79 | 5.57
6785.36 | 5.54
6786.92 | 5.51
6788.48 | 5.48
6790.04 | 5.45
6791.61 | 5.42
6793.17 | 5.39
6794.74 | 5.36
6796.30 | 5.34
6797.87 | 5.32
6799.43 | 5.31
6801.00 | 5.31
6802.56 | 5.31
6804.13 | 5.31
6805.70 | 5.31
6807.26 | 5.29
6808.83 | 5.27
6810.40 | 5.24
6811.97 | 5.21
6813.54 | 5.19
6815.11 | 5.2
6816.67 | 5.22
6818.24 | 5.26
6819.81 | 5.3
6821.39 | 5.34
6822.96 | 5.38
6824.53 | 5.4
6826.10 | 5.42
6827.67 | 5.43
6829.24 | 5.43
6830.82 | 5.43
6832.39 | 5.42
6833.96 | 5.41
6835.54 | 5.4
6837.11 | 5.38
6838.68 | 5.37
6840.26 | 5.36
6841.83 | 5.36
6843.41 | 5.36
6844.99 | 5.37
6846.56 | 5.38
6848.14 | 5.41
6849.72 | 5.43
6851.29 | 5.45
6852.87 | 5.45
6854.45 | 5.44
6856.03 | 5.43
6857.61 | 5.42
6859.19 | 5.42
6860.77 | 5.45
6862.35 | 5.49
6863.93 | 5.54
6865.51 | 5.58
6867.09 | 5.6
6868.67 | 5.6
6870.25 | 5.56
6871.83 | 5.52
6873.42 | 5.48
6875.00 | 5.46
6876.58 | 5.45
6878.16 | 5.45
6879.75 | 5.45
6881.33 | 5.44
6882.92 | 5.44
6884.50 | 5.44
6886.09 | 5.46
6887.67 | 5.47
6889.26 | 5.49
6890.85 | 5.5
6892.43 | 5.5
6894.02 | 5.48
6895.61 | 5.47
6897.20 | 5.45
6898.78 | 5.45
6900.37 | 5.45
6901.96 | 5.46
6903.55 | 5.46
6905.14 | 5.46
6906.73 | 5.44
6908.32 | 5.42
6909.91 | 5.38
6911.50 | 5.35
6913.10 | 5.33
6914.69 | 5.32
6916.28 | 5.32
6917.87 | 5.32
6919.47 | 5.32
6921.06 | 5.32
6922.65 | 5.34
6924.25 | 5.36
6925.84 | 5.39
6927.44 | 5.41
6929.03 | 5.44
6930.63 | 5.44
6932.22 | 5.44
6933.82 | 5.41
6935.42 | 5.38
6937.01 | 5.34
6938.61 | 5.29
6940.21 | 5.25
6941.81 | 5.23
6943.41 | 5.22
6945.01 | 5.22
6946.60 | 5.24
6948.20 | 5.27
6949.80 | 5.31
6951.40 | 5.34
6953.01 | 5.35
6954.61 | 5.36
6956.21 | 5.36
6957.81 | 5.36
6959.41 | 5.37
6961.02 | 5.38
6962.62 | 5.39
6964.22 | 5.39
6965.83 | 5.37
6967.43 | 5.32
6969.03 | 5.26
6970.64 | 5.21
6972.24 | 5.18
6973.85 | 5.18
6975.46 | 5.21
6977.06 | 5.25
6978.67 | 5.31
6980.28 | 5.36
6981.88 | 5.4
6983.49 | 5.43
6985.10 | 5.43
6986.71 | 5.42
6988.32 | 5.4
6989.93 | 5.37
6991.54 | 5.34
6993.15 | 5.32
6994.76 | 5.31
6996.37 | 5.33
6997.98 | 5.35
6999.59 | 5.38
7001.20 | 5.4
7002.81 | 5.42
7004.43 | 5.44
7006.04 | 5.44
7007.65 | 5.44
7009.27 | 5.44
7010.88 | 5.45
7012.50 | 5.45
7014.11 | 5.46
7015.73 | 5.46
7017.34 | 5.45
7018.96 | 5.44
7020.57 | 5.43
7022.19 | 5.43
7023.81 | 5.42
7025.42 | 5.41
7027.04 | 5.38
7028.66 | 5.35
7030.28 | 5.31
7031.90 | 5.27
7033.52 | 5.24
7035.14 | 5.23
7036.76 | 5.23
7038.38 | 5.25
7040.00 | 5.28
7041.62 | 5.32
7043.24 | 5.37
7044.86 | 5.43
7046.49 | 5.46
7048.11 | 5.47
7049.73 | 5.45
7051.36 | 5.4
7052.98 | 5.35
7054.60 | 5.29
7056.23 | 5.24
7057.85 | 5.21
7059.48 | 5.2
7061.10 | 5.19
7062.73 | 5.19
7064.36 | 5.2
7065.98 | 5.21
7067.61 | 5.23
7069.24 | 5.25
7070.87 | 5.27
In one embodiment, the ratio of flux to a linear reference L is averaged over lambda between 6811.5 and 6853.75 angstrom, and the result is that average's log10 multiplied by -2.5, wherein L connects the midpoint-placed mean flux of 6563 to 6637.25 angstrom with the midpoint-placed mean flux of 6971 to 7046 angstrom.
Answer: 0.21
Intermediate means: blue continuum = 8.06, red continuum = 5.36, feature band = 5.36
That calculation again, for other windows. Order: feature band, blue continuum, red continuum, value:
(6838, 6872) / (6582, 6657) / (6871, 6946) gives 0.021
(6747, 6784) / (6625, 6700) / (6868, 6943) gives 0.011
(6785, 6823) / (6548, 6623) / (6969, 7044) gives 0.358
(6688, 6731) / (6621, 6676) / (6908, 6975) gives -0.228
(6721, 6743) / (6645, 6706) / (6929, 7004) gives -0.247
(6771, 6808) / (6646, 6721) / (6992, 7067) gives 0.078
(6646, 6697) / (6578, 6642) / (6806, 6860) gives 0.132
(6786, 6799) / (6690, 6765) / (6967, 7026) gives 0.141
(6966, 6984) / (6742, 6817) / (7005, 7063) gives 0.017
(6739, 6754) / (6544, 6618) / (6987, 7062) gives 0.417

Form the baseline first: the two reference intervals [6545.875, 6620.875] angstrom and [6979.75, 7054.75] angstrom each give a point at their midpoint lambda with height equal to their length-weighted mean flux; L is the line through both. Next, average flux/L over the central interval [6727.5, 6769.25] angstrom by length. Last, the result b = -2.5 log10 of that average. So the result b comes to 0.32 mag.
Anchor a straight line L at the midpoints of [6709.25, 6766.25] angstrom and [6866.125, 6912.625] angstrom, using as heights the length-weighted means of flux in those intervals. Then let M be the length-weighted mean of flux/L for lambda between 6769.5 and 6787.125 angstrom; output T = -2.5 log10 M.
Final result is 0.15 mag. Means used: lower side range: 6.59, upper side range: 5.47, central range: 5.5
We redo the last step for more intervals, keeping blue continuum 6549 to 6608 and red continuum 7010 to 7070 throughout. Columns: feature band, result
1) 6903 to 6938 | 0.240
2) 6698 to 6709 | 0.494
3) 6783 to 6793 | 0.442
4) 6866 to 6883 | 0.300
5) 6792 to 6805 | 0.457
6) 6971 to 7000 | 0.122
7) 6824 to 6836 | 0.390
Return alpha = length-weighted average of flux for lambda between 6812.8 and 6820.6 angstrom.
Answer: 5.24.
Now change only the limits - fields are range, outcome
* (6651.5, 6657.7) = 5.44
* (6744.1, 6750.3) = 5.45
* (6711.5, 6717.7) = 8.42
